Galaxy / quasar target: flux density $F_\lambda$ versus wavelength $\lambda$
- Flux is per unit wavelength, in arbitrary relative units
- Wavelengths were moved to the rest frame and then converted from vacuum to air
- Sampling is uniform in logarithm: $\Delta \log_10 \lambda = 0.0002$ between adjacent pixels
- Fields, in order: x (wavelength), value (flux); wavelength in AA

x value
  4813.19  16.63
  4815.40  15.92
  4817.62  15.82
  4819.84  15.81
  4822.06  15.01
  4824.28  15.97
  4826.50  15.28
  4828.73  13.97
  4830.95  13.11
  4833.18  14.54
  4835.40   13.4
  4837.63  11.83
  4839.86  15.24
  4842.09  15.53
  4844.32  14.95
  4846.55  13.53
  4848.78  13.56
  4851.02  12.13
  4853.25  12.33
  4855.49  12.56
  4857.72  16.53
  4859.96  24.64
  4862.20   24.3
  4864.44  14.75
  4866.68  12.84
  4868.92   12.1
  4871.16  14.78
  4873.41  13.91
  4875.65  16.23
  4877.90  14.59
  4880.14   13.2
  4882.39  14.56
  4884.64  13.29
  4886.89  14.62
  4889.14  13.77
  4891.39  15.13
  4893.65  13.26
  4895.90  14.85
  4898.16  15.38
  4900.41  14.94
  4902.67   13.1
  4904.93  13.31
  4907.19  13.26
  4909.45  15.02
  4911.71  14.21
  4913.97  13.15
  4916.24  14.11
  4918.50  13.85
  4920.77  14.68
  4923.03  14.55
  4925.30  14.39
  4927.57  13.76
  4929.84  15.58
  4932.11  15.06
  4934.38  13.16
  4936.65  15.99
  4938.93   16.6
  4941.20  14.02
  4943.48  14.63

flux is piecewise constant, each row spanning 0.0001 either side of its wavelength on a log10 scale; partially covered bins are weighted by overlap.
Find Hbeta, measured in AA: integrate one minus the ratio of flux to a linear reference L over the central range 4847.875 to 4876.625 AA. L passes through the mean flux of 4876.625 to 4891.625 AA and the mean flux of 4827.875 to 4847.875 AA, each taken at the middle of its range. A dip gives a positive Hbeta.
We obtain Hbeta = -2.8 AA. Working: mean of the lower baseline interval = 14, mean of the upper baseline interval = 14.1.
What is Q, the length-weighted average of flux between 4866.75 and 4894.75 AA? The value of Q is 14.1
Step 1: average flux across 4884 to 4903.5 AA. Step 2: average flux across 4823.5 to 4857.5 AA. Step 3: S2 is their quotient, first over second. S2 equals 1.0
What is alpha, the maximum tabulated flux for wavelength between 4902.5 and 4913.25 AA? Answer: 15.02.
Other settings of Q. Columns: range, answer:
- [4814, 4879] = 15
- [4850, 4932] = 14.7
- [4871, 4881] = 14.6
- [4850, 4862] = 16.3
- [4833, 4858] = 13.7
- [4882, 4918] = 14.1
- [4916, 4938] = 14.6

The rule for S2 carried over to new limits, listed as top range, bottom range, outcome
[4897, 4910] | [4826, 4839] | 1.04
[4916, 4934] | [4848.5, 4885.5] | 0.96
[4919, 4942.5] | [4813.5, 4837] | 0.99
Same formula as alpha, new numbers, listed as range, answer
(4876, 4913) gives 15.38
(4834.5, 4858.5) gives 16.53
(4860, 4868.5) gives 24.3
